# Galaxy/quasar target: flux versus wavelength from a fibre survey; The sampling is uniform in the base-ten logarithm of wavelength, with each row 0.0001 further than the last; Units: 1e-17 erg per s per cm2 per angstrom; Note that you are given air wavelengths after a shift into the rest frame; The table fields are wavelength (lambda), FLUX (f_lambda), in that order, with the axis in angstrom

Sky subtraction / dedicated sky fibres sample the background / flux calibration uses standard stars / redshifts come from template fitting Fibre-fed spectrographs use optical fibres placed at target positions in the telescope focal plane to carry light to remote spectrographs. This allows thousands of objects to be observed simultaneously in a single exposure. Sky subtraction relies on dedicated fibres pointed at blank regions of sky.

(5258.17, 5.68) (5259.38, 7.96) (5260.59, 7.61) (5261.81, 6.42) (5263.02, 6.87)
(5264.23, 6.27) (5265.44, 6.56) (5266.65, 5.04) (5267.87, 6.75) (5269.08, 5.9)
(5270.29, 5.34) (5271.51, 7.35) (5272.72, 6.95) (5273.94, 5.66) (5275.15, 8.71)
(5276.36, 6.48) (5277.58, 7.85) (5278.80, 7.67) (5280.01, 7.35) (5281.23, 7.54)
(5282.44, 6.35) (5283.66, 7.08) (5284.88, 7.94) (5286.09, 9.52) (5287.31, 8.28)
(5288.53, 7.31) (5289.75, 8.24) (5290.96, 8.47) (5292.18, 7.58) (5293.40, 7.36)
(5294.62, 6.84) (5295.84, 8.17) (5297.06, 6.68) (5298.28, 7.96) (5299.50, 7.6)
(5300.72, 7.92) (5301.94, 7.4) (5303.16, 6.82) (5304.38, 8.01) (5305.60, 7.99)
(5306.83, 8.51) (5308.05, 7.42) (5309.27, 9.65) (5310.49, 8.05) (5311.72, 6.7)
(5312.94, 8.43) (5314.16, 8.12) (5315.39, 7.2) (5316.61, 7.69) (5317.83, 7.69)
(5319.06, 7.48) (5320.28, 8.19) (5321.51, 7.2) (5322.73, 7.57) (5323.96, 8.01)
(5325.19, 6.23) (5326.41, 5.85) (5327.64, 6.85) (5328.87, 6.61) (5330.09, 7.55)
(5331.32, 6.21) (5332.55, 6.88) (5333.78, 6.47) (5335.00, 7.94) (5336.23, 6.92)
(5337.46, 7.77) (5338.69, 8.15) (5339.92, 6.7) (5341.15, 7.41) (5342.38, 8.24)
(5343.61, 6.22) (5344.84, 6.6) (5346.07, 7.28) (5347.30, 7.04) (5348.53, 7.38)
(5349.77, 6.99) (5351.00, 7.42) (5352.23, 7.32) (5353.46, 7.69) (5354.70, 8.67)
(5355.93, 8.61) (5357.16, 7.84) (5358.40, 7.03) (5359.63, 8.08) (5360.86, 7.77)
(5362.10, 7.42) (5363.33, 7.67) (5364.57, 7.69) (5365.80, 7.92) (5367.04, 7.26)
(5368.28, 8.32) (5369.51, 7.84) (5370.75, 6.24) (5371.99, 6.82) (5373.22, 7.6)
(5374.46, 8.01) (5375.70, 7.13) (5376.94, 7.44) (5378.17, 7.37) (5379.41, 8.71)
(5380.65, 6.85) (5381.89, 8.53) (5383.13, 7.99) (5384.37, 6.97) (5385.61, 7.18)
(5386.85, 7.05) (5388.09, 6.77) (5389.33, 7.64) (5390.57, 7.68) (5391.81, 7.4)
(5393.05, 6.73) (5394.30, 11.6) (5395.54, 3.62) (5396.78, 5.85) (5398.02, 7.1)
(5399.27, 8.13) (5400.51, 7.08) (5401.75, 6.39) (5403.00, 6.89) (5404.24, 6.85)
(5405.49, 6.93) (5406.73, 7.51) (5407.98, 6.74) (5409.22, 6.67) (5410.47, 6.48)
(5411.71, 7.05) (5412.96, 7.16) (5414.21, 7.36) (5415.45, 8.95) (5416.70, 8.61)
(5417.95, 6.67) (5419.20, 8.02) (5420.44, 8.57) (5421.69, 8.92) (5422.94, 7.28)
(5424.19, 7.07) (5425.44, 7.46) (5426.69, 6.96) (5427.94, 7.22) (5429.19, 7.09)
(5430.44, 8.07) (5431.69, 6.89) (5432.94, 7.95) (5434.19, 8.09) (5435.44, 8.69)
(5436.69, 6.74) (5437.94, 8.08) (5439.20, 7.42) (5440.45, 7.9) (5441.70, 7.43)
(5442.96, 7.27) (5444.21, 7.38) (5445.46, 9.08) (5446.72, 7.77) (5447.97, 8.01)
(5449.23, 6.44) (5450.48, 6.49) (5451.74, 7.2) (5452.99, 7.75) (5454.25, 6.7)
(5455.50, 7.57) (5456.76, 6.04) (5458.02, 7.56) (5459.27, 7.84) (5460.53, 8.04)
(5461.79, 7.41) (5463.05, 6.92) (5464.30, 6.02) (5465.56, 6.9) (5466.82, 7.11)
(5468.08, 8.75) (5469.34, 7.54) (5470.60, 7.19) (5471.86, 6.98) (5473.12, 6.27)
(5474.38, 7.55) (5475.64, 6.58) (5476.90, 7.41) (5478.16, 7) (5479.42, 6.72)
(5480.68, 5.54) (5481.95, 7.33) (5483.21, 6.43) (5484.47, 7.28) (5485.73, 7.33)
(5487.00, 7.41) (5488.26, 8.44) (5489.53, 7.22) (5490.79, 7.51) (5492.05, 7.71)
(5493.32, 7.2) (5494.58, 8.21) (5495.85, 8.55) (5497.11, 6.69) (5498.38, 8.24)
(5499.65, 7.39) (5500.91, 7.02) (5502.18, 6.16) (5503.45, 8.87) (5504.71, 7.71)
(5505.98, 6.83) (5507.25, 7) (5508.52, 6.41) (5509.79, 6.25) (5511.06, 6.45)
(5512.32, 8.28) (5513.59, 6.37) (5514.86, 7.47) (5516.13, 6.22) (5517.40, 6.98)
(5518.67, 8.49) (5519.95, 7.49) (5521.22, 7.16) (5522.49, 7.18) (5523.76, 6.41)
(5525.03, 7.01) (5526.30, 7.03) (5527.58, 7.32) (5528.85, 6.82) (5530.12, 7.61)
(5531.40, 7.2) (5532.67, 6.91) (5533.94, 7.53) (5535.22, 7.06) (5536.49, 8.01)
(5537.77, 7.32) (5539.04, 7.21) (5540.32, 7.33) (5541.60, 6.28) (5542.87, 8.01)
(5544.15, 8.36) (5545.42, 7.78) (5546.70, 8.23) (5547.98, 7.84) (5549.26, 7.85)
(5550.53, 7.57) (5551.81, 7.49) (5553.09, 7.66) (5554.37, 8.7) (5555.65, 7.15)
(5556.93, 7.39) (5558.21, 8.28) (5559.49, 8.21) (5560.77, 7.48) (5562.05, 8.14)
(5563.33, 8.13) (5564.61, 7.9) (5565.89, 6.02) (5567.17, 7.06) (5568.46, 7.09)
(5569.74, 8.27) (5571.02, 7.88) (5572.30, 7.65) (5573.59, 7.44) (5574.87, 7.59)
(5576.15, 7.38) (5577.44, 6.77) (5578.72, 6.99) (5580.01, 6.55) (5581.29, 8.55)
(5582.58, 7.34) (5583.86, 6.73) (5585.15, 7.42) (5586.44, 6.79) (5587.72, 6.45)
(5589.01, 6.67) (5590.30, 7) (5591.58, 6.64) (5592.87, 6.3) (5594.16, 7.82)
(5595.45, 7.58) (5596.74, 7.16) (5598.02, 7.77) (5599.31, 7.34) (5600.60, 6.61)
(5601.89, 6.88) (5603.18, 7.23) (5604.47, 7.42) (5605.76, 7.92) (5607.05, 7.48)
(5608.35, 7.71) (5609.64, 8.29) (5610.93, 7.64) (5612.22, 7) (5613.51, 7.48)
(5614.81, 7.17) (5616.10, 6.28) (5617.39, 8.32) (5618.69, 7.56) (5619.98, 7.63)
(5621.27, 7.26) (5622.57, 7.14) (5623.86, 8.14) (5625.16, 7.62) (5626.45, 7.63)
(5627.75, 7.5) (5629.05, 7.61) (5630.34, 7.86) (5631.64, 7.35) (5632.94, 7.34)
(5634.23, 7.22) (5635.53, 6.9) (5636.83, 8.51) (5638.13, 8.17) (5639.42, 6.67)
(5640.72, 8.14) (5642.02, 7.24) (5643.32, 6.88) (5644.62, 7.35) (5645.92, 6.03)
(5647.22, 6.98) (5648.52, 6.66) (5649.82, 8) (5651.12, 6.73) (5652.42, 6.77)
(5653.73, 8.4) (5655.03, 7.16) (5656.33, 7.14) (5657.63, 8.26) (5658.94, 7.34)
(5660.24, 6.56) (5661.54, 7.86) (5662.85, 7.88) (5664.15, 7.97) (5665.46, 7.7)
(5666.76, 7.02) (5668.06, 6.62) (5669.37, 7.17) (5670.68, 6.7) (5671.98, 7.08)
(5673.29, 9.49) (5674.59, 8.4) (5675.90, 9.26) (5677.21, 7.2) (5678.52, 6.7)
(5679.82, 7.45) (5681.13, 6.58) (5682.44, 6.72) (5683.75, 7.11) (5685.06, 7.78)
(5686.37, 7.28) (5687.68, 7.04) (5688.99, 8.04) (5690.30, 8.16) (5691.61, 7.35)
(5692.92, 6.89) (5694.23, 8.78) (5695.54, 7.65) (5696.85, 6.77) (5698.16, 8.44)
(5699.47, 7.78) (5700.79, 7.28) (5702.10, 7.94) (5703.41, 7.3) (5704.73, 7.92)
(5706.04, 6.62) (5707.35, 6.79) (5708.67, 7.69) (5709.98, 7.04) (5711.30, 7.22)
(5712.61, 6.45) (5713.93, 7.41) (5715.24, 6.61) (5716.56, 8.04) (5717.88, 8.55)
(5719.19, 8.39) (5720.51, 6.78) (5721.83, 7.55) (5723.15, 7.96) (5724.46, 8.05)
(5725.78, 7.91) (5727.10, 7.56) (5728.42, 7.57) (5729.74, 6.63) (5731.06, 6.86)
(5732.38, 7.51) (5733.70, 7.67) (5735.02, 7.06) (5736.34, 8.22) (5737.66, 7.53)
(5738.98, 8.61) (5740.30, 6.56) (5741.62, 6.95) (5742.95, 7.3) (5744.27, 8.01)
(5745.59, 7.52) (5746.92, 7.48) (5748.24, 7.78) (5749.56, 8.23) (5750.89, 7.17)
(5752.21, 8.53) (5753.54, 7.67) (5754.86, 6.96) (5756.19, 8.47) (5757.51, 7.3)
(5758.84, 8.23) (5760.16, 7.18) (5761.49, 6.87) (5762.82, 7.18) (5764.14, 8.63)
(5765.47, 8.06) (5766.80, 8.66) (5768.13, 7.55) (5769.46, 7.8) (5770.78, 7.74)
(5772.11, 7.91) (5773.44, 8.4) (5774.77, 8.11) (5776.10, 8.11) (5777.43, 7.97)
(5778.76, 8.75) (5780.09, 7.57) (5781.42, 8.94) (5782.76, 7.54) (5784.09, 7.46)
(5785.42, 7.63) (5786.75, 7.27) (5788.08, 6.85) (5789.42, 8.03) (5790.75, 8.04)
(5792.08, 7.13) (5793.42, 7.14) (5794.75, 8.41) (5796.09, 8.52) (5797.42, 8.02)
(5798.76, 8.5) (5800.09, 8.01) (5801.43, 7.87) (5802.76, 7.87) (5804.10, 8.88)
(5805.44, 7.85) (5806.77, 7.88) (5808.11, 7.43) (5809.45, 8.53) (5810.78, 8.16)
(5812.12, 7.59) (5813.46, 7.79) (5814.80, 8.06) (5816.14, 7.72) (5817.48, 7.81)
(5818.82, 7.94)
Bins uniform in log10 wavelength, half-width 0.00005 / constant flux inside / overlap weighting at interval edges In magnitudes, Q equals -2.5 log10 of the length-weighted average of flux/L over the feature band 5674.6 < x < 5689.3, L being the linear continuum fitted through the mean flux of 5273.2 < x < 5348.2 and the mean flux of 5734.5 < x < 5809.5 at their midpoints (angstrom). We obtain 0.05 mag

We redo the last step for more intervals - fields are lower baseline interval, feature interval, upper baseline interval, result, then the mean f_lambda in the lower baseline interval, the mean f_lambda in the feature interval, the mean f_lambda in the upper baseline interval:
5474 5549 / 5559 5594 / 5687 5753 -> 0.01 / 7.28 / 7.28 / 7.54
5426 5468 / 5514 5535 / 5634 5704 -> 0.04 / 7.41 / 7.16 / 7.46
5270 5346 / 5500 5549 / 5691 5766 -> 0.04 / 7.44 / 7.26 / 7.55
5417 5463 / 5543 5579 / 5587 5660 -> -0.04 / 7.53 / 7.67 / 7.34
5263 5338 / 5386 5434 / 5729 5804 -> 0.02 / 7.34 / 7.33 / 7.76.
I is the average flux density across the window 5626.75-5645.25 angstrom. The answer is 7.48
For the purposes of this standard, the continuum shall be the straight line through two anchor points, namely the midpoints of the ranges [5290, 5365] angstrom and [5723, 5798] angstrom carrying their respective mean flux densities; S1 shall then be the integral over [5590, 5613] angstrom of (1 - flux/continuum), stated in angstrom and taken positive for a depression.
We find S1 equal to 1.0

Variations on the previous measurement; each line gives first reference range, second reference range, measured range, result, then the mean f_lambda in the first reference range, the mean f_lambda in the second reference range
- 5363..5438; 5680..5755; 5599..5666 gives 0.5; 7.43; 7.5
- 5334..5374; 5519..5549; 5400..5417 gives 0.7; 7.49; 7.37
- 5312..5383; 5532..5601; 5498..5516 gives 0.7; 7.44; 7.42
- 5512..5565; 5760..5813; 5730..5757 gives 0.9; 7.49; 7.91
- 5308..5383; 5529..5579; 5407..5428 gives 0.0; 7.48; 7.56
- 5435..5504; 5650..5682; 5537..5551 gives -0.4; 7.34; 7.48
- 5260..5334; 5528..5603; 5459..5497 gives 0.6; 7.32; 7.4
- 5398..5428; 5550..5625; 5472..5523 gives 1.2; 7.37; 7.41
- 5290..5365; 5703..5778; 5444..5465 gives 0.6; 7.5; 7.61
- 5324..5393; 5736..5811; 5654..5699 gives 1.2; 7.37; 7.84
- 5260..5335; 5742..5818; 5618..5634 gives 0.3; 7.32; 7.86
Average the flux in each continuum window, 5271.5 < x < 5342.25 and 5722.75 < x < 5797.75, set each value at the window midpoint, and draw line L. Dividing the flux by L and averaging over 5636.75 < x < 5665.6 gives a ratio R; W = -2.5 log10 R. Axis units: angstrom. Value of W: 0.04 mag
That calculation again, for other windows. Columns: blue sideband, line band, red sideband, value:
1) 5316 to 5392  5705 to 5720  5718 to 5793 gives 0.046 mag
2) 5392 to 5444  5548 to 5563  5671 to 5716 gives -0.054 mag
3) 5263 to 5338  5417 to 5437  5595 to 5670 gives -0.039 mag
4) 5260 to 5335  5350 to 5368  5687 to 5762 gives -0.055 mag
